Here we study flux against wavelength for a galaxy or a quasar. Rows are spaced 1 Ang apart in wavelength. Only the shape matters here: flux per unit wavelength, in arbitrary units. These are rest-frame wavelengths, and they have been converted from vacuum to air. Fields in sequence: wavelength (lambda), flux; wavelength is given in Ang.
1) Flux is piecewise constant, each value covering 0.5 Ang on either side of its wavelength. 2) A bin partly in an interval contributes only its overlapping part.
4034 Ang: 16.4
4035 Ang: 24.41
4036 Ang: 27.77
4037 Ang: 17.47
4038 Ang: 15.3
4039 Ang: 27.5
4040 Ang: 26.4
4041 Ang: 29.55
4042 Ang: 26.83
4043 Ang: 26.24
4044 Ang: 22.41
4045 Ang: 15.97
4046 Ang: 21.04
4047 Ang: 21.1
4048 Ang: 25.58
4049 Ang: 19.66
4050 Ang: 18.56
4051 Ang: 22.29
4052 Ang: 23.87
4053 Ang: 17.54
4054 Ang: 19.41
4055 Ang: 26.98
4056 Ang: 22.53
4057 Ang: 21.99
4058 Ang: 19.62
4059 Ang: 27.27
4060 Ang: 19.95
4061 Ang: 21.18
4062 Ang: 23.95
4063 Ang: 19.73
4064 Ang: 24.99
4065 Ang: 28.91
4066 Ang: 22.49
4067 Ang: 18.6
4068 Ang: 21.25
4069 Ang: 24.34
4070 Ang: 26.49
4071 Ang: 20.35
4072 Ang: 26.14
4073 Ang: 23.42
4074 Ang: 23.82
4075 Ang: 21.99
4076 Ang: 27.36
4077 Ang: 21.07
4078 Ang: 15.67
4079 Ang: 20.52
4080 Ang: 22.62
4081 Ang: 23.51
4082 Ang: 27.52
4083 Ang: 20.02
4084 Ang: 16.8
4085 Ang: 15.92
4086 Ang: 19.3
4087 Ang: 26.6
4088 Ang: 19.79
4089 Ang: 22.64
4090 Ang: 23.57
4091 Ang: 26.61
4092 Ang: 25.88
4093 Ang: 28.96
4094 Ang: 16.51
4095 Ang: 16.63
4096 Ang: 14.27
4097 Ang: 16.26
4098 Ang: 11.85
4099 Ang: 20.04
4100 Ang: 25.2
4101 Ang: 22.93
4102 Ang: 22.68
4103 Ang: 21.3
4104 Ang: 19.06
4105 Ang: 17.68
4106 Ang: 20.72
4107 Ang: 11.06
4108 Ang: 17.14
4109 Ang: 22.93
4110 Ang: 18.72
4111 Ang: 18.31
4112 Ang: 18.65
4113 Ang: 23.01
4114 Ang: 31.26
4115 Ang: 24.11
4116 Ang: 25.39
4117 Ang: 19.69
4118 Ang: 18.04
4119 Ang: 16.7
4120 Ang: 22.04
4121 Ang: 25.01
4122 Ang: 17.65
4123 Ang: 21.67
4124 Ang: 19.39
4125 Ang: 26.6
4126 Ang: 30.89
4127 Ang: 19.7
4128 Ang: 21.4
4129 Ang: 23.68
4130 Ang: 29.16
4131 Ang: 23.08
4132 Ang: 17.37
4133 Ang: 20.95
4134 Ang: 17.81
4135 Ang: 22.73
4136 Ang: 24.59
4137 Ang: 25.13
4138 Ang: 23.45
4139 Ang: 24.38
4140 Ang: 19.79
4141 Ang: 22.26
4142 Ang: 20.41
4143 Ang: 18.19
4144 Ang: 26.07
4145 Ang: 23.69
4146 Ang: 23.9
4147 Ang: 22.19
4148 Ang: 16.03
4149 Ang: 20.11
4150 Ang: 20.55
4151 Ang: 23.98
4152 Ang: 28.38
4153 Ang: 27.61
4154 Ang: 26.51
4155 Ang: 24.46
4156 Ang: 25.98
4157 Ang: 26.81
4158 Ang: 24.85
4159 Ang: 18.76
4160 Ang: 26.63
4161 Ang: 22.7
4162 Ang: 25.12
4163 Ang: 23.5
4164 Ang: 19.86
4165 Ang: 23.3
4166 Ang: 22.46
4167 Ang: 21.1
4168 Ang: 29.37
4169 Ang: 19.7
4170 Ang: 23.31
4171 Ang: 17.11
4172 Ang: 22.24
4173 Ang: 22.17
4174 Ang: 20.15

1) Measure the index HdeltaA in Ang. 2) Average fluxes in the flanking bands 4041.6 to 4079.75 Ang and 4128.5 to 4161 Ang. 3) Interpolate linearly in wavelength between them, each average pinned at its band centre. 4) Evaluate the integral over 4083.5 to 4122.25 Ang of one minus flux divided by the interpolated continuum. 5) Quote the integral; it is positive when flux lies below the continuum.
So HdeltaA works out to 3.7 Ang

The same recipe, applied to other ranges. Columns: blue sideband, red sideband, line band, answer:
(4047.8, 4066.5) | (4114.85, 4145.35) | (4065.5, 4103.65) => 1.3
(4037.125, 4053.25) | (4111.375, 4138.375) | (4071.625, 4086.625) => 0.5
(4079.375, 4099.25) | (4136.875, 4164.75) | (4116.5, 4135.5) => 0.4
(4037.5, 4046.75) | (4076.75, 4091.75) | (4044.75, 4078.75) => 0.4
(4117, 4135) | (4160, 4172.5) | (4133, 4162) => -1.1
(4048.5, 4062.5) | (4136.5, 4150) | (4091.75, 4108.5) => 2.0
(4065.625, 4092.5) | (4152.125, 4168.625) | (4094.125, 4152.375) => 5.5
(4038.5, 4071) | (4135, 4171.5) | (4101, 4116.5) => 1.4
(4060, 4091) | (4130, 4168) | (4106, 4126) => 1.4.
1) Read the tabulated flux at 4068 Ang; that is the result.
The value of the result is 21.25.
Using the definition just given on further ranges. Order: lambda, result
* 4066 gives 22.49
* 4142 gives 20.41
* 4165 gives 23.3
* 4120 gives 22.04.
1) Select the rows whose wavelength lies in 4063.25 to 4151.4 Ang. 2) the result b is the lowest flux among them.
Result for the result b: 11.06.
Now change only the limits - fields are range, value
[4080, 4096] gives 14.27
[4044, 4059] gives 15.97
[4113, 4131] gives 16.7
